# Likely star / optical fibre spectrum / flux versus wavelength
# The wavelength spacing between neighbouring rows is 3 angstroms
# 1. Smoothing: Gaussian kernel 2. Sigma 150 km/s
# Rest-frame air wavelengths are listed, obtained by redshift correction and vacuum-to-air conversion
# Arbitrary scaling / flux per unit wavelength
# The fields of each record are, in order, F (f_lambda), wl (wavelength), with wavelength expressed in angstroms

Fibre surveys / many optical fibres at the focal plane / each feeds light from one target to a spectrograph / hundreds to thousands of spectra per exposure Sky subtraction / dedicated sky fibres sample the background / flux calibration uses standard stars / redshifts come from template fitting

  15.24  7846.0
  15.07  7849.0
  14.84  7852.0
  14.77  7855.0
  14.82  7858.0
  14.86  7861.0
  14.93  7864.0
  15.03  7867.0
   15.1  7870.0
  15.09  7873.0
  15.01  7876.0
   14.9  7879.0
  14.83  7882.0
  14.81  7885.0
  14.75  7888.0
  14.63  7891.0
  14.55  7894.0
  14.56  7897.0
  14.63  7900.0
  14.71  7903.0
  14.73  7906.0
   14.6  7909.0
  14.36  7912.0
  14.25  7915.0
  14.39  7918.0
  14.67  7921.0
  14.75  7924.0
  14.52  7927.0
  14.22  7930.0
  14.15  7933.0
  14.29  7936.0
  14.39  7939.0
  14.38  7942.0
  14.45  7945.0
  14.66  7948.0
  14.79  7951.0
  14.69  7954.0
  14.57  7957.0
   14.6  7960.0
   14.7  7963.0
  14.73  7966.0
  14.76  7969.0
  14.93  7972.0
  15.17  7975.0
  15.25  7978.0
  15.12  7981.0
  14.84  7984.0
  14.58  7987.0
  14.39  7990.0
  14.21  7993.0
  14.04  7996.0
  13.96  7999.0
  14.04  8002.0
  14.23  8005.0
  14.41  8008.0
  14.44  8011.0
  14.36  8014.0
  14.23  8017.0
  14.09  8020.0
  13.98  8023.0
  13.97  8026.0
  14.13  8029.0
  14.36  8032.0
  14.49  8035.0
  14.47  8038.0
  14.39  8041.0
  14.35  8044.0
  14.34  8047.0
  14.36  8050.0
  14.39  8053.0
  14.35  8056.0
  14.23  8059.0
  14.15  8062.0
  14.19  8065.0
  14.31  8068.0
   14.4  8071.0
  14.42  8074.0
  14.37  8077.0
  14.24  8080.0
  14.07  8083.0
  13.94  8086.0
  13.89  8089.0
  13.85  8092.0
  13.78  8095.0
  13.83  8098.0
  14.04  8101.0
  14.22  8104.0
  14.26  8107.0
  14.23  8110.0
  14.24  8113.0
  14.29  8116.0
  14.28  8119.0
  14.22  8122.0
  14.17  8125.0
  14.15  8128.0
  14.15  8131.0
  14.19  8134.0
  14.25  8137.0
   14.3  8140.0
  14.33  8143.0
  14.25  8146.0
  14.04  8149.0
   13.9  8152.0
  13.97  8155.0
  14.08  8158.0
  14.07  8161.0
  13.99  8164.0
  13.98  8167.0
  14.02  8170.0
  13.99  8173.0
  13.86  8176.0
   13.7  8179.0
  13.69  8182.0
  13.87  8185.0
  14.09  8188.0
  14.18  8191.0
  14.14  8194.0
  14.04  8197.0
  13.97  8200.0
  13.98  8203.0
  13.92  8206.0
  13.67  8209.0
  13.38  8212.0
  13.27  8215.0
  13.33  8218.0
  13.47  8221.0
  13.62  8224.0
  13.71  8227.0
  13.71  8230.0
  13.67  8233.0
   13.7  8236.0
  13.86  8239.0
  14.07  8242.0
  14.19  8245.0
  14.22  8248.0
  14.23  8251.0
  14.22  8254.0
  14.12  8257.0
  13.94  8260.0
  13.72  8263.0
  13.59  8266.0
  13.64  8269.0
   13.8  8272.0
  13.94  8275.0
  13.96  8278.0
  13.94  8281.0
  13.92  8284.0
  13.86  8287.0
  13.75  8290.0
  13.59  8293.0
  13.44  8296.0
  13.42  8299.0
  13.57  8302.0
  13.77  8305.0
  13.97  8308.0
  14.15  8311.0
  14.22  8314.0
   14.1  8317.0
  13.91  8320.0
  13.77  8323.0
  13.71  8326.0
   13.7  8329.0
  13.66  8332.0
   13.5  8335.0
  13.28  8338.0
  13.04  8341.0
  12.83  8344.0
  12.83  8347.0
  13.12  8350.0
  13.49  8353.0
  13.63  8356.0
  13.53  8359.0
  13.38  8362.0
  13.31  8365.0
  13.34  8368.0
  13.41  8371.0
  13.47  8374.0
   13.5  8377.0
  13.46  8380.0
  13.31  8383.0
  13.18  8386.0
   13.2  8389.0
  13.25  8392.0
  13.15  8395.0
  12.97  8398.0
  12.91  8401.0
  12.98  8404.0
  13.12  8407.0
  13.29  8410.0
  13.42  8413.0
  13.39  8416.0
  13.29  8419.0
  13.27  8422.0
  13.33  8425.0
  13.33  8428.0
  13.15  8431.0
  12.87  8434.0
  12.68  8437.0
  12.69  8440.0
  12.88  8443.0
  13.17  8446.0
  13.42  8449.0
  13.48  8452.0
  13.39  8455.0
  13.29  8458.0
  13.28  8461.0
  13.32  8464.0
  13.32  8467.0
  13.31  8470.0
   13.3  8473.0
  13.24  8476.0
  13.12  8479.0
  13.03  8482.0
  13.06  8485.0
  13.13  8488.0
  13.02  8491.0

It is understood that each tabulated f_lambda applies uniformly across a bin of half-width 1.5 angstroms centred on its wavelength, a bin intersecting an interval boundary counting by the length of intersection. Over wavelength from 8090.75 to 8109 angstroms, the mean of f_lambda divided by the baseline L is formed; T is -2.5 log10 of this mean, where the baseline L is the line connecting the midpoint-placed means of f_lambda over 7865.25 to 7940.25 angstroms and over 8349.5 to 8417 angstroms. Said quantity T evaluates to 0.01 mag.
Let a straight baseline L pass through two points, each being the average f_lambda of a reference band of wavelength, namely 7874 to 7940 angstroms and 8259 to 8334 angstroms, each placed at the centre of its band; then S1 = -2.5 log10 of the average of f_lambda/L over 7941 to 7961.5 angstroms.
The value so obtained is -0.01 mag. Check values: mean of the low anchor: 14.6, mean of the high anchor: 13.8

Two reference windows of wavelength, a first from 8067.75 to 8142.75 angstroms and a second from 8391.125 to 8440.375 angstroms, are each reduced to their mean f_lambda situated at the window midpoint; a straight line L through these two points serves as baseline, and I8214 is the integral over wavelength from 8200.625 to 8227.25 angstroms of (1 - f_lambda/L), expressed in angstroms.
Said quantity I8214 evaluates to 0.4 angstroms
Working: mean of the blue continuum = 14.2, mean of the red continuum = 13.1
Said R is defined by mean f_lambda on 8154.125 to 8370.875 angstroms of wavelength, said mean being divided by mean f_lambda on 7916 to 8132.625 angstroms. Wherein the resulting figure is 1.0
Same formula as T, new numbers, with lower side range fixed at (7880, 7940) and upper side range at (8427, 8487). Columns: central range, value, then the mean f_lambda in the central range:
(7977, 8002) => -0.012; 14.5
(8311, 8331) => -0.032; 13.9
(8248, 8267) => -0.026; 14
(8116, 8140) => -0.017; 14.2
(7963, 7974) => -0.031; 14.8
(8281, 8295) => -0.015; 13.8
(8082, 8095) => 0.014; 13.9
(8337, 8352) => 0.035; 13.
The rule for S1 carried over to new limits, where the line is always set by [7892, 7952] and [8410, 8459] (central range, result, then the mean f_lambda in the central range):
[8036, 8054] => -0.02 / 14.4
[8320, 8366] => 0.00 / 13.4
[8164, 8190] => 0.00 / 13.9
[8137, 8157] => -0.02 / 14.1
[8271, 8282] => -0.03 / 13.9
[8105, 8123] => -0.02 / 14.3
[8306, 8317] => -0.05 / 14.1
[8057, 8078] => -0.01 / 14.3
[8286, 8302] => 0.00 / 13.6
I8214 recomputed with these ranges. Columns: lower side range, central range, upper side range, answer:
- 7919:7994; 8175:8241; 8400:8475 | 0.6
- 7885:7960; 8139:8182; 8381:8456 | -0.4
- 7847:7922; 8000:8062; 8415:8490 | 0.3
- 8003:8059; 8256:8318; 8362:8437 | -1.2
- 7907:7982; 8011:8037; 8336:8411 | 0.3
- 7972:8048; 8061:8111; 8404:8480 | 0.2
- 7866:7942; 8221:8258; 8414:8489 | -0.5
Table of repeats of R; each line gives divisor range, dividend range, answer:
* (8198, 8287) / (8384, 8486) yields 0.95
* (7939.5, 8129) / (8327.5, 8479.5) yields 0.92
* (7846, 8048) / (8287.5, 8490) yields 0.92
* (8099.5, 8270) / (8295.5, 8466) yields 0.96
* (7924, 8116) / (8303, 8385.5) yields 0.94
